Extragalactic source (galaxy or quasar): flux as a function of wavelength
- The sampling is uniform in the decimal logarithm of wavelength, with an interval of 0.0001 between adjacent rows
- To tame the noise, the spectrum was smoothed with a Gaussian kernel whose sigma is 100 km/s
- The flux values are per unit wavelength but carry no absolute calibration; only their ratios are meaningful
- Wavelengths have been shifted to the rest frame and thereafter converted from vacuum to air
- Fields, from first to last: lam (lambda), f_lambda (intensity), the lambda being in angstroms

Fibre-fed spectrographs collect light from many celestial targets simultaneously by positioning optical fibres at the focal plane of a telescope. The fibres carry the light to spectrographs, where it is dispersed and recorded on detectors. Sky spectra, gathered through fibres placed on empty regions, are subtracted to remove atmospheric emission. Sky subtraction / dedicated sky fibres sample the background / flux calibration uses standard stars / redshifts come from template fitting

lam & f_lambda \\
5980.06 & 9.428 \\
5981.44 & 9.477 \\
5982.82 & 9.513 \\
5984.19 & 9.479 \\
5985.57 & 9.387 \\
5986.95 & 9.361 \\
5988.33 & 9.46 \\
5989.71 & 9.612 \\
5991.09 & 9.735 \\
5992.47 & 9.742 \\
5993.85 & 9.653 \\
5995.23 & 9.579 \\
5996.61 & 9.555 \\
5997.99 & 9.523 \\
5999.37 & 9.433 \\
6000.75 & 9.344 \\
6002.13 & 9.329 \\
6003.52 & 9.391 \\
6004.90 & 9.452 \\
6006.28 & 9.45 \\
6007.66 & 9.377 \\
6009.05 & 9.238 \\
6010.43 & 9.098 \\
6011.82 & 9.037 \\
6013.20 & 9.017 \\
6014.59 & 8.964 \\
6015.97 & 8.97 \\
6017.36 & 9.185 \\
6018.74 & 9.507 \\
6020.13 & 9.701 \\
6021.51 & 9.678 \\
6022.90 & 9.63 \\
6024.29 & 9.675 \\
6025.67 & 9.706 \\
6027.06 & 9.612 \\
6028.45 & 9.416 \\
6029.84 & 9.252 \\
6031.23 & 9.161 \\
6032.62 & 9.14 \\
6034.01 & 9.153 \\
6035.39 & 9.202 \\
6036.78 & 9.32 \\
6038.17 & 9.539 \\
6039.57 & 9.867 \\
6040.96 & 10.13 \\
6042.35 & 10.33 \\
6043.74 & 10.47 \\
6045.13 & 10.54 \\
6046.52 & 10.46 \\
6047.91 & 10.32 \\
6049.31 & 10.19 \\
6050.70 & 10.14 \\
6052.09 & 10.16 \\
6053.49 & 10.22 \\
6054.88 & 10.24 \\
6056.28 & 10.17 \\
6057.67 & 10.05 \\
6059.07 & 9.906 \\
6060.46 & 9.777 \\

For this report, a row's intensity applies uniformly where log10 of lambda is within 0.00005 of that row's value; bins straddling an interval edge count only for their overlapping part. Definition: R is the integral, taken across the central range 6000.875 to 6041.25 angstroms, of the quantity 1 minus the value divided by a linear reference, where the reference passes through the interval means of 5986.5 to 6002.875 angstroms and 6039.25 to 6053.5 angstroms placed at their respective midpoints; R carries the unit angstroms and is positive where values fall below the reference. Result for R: 2.15 angstroms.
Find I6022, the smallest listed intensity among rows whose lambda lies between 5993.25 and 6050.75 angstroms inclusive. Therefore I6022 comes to 8.964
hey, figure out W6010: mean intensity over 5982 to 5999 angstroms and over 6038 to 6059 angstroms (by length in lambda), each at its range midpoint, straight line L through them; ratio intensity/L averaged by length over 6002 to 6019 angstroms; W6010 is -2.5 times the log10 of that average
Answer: 0.063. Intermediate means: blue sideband 9.55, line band 9.22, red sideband 10.2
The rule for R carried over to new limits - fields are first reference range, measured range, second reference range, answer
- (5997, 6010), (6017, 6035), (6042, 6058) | 0.68 angstroms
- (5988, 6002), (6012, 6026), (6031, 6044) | 0.31 angstroms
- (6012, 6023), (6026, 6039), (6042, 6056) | 0.60 angstroms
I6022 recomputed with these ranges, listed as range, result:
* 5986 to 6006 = 9.329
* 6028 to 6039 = 9.14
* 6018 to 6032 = 9.161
